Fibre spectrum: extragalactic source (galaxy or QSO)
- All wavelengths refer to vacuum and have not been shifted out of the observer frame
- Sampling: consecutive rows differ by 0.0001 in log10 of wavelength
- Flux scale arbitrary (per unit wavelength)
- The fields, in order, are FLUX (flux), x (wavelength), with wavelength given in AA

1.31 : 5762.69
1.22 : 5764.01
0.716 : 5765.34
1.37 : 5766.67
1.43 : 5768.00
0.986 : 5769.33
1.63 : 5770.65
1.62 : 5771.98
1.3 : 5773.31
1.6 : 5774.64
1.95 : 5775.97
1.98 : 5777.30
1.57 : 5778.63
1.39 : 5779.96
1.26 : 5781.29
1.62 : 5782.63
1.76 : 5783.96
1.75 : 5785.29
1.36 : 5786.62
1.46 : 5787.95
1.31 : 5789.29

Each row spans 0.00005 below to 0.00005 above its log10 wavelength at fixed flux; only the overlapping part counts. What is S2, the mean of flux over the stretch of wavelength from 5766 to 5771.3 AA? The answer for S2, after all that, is 1.35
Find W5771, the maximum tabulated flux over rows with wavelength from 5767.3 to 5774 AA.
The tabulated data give 1.63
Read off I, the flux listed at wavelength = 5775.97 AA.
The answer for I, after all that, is 1.95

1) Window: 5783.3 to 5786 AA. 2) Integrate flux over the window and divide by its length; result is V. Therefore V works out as 1.75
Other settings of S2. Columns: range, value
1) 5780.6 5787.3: 1.55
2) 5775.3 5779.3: 1.83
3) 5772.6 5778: 1.71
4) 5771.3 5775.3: 1.51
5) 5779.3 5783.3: 1.42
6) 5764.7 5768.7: 1.17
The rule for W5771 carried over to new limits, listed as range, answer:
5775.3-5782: 1.98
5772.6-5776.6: 1.95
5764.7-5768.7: 1.43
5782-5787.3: 1.76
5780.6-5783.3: 1.62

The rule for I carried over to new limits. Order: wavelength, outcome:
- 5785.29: 1.75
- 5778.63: 1.57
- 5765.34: 0.716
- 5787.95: 1.46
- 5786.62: 1.36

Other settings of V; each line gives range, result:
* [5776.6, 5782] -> 1.55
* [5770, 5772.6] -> 1.62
